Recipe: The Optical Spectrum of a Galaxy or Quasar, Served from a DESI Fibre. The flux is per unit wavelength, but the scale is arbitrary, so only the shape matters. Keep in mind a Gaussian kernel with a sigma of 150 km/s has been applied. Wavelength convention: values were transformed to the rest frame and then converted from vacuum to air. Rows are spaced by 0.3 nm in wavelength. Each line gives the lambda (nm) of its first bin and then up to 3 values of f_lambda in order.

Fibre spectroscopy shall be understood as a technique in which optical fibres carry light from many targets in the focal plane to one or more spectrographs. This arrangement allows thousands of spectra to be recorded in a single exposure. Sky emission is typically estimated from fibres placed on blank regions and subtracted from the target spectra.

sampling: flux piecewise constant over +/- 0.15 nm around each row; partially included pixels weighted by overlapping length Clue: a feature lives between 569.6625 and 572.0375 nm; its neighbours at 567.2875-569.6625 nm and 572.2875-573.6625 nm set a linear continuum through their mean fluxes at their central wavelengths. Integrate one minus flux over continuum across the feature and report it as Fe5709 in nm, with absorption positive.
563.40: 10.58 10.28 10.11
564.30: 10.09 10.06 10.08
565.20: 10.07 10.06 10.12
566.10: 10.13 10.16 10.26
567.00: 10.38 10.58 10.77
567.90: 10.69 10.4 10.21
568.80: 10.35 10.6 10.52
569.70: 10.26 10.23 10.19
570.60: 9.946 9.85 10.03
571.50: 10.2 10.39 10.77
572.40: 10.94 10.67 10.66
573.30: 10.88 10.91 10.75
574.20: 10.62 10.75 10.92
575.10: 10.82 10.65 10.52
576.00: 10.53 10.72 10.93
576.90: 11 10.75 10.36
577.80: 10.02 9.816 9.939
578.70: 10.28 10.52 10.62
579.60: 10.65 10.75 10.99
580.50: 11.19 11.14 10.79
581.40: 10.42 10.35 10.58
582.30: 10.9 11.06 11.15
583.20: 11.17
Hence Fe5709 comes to 0.11 nm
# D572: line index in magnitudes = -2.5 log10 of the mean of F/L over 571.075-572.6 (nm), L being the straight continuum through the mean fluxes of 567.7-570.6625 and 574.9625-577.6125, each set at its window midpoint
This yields 0.00 mag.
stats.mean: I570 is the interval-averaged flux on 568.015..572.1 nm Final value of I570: 10.3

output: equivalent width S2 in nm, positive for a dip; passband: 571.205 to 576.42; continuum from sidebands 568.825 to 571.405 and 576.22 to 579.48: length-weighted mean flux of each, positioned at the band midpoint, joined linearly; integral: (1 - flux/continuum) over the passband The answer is -0.18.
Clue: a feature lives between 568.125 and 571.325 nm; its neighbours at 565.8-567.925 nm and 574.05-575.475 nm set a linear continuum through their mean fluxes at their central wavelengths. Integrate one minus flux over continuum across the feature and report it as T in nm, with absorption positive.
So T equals 0.09 nm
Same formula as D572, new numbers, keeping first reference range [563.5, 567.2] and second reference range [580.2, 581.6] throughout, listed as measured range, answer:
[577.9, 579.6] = 0.05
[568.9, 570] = -0.01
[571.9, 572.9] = -0.03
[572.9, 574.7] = -0.02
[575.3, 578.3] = 0.02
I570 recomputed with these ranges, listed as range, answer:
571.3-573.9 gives 10.7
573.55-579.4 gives 10.6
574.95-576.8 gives 10.7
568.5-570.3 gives 10.4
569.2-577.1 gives 10.6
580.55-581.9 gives 10.7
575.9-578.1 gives 10.6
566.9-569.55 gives 10.5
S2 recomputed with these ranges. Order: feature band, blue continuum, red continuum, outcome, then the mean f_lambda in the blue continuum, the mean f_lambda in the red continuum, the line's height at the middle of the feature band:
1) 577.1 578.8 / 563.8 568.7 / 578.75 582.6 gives 0.08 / 10.3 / 10.7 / 10.7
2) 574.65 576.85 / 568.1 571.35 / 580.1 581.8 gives -0.04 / 10.2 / 10.8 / 10.5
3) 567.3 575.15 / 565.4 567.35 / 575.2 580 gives -0.12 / 10.2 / 10.5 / 10.3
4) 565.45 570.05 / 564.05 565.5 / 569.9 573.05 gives -0.08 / 10.1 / 10.3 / 10.2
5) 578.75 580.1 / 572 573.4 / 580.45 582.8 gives 0.02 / 10.8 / 10.8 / 10.8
